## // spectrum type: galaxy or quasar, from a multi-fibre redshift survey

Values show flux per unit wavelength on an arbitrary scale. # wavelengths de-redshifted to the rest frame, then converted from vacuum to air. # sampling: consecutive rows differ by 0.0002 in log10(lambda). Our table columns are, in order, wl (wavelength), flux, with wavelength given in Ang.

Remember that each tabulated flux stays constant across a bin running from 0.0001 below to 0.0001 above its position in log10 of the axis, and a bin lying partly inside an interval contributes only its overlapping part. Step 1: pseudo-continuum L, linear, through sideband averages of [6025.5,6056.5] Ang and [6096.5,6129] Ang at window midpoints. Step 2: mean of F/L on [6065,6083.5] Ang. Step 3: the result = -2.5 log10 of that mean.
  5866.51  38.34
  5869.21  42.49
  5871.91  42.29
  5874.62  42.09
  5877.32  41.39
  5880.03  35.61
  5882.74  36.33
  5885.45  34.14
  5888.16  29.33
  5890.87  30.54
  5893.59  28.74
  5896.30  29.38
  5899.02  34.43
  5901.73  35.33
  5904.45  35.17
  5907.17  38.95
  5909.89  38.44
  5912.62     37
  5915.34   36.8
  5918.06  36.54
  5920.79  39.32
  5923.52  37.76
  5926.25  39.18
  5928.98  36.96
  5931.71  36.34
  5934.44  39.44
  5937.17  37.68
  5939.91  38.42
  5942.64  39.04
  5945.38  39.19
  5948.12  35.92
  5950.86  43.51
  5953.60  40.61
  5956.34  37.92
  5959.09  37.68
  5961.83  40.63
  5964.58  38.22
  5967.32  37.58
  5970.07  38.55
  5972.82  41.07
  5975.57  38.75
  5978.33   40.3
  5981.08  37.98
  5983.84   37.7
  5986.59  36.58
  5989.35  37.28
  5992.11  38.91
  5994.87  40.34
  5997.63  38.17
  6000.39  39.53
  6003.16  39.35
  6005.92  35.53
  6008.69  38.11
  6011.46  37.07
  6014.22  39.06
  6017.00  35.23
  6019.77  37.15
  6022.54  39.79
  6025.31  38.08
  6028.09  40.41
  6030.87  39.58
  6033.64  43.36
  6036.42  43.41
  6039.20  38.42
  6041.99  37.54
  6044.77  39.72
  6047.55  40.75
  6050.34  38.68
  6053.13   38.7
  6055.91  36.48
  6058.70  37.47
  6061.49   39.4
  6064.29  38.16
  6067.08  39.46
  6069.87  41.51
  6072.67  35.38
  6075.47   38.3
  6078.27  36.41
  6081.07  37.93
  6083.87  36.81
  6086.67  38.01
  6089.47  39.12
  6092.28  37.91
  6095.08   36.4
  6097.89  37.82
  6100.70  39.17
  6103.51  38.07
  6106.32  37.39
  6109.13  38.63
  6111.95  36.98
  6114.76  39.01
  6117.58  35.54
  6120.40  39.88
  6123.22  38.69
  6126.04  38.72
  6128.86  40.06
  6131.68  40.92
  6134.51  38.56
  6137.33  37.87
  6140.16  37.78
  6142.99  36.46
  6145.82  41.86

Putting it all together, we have 0.03 mag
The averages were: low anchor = 39.8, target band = 38.1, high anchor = 38.3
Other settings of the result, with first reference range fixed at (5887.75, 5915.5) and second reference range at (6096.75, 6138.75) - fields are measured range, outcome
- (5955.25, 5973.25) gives -0.10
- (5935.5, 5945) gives -0.11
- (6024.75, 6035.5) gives -0.11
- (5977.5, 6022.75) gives -0.06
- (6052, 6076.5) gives -0.03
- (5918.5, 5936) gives -0.10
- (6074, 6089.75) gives 0.00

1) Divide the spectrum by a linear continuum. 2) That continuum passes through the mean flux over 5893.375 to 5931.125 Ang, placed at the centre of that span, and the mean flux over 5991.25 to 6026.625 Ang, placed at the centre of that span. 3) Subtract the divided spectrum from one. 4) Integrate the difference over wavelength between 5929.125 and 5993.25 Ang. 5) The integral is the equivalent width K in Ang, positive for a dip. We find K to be -2.45 Ang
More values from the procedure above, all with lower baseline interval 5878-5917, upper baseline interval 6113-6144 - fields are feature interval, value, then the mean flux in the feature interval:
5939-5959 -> -2.2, 39.1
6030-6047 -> -1.6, 40.4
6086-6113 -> 0.0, 38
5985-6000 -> -0.9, 38.4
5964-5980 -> -1.5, 39.1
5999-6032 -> -1.5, 38.2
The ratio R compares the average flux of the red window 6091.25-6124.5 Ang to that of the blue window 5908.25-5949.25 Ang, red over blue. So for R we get 1.0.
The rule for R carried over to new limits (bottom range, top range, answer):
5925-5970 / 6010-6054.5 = 1.01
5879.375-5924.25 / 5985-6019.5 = 1.09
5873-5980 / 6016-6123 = 1.03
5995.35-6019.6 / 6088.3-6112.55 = 1.00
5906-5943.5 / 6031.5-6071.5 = 1.04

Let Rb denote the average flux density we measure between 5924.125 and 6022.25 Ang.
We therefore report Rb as 38.4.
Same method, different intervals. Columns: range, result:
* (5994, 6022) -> 38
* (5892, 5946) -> 36.6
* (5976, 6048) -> 38.8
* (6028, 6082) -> 39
